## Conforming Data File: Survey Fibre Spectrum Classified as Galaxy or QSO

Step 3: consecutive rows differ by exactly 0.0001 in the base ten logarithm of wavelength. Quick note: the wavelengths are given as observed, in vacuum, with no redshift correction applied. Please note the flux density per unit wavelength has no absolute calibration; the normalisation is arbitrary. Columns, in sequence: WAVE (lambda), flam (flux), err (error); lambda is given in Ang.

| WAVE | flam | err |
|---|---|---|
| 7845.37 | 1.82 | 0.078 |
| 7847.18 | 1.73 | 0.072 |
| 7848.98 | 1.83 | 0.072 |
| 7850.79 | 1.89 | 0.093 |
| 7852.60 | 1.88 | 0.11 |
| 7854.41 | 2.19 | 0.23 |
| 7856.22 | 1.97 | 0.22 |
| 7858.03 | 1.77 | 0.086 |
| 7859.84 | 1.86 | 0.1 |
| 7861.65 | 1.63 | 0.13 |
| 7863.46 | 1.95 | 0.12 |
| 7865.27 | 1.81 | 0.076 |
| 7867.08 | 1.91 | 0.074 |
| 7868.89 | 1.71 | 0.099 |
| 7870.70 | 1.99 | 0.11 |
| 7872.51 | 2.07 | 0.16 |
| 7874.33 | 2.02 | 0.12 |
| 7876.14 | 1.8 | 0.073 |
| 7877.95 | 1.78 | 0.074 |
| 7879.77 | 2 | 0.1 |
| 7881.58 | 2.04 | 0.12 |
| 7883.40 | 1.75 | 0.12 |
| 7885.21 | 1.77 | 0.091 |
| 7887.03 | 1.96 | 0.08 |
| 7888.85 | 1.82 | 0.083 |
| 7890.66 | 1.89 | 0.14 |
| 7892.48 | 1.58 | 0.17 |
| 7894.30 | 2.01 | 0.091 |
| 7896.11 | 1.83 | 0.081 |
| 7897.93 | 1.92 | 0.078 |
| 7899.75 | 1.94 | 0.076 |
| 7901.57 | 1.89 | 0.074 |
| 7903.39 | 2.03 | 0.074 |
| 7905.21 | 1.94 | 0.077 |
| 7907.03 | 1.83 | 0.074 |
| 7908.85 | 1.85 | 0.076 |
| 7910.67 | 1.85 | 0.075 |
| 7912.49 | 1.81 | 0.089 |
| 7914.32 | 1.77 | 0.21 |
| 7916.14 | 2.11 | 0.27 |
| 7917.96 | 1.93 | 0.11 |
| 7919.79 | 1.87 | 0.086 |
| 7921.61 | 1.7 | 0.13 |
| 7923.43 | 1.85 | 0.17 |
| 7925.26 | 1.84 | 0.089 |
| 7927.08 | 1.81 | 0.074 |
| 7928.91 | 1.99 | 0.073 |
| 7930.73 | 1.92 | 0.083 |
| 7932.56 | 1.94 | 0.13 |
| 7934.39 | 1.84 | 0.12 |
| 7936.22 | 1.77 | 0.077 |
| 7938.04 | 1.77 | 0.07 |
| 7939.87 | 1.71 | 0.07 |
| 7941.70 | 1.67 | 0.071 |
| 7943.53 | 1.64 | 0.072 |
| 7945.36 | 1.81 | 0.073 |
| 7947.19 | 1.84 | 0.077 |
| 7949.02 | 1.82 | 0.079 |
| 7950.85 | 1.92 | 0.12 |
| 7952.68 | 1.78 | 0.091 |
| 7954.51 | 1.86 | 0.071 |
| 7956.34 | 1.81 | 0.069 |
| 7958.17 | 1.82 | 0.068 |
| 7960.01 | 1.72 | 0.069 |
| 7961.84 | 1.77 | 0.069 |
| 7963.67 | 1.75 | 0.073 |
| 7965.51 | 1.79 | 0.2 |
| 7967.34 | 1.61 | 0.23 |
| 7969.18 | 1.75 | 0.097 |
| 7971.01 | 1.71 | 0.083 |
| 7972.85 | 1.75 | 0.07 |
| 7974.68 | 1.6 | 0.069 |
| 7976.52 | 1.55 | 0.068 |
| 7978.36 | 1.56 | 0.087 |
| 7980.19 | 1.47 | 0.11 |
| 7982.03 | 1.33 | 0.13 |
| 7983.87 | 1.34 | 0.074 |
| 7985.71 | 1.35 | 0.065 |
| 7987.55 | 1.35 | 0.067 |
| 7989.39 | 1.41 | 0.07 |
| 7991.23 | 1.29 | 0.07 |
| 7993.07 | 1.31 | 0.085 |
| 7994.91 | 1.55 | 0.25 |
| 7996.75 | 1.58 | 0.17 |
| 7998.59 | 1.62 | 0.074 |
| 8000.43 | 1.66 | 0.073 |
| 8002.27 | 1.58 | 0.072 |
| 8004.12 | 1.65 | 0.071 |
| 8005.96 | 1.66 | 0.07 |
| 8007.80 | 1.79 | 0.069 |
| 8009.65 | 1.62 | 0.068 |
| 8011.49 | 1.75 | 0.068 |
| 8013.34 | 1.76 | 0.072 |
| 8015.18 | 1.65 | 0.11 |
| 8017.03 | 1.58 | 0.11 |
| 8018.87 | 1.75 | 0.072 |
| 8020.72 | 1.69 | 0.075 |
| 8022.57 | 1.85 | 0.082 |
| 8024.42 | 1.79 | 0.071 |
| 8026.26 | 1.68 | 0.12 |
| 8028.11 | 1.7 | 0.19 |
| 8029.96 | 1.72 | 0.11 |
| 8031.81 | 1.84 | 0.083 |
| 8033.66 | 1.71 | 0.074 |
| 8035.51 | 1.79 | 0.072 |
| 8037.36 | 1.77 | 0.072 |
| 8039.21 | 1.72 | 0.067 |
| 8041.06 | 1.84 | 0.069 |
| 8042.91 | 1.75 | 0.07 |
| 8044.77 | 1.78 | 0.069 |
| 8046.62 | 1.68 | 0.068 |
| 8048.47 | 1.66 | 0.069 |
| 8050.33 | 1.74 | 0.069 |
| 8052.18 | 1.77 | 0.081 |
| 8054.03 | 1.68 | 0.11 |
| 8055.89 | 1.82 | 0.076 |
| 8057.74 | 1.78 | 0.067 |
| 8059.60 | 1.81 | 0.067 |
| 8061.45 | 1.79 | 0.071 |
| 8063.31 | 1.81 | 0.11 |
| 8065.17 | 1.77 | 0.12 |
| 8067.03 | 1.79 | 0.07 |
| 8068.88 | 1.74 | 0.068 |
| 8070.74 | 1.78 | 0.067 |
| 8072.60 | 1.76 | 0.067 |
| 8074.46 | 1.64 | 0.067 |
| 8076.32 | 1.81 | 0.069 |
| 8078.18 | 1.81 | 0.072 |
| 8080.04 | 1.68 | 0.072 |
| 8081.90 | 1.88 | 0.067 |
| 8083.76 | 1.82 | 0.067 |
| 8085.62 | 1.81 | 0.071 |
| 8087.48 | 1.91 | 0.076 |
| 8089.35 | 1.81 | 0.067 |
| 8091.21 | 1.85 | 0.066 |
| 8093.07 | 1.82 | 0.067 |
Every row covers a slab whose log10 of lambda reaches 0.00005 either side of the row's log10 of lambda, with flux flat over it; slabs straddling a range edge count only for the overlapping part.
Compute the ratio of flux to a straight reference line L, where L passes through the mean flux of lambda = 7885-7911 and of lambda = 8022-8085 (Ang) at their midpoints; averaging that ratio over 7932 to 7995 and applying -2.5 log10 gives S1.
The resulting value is 0.11 mag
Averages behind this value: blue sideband 1.88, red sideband 1.76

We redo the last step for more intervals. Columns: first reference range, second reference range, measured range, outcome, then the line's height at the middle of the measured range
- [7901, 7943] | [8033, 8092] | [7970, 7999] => 0.22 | 1.82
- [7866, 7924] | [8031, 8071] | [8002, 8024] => 0.06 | 1.79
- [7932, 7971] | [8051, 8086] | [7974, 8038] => 0.11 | 1.78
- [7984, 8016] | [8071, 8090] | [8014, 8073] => -0.04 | 1.68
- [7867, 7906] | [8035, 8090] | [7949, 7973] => 0.04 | 1.84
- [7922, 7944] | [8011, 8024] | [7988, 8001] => 0.18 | 1.74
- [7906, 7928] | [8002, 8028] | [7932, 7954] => 0.01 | 1.81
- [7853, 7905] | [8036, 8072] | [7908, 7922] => 0.00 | 1.86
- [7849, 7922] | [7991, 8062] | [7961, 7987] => 0.12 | 1.77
